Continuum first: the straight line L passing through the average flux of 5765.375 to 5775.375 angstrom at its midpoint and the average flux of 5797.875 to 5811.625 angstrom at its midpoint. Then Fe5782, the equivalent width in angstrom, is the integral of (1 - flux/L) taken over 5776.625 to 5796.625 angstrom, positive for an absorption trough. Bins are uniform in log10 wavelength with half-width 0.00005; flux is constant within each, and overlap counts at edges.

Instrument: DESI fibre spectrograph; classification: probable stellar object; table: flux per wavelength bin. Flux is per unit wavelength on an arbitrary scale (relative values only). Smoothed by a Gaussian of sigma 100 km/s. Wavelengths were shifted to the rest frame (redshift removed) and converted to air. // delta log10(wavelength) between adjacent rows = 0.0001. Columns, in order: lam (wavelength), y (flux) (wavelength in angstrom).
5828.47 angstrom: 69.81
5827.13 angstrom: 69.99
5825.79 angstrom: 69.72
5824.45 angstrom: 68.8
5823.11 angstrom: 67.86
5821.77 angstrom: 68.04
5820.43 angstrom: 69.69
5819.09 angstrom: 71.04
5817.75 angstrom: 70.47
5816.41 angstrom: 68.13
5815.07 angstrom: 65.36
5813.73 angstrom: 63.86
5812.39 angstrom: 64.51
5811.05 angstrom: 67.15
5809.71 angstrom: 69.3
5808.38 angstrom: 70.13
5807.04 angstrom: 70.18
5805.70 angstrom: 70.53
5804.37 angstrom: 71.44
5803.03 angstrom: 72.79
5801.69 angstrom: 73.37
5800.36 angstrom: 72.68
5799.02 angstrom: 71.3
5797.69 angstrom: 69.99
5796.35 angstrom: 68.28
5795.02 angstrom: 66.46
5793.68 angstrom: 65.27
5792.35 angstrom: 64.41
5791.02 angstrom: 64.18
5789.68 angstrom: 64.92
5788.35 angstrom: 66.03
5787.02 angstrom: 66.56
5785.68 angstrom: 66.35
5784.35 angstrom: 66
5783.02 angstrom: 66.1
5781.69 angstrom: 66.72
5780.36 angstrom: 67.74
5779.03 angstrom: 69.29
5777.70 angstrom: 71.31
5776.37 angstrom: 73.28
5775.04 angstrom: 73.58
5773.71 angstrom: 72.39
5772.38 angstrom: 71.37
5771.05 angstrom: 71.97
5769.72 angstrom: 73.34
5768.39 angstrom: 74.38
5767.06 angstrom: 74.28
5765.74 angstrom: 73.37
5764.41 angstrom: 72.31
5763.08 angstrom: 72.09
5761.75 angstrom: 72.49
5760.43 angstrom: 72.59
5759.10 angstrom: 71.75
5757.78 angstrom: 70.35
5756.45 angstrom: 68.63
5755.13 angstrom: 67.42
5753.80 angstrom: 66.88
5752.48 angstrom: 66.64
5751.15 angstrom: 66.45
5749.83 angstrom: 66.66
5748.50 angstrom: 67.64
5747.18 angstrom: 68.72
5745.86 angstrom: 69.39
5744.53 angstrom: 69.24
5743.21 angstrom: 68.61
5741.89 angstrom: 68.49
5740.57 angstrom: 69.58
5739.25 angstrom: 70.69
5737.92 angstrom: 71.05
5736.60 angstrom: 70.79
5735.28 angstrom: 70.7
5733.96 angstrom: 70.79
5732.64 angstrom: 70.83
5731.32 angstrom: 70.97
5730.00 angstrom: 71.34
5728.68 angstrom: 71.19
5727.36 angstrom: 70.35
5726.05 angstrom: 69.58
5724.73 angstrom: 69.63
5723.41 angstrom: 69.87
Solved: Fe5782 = 1.47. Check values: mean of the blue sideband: 73.1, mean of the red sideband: 70.9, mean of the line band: 66.8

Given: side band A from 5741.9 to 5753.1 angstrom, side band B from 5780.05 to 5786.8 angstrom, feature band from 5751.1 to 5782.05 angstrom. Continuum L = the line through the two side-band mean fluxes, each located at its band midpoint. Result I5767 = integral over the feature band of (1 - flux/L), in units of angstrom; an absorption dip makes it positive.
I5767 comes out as -1.8 angstrom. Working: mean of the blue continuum 67.9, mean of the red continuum 66.5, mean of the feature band 71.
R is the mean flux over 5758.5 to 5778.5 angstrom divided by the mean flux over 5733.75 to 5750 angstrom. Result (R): 1.0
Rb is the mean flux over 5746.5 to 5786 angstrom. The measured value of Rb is 70.1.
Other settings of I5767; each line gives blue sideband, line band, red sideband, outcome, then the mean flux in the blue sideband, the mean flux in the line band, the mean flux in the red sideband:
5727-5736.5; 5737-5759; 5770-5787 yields 0.6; 70.9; 68.6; 69.6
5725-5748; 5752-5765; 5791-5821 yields -0.1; 70.1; 70.2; 68.8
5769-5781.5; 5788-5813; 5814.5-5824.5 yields 0.4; 71.4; 68.6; 68.7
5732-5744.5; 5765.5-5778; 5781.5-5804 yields -0.8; 70.1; 73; 67.8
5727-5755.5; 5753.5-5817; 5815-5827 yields -0.3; 69.3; 69.4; 69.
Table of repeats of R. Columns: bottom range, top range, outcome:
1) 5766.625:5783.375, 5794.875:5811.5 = 0.99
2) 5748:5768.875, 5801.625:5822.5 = 0.98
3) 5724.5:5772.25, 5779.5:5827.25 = 0.97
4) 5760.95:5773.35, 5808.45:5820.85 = 0.93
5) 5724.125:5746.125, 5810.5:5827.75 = 0.97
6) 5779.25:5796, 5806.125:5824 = 1.03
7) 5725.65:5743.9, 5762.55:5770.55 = 1.04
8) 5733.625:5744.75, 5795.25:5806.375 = 1.02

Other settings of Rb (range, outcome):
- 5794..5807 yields 70.6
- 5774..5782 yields 70.6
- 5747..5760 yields 68.2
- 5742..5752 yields 68.1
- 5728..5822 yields 69.5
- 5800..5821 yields 69.4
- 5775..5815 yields 68.3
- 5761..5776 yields 72.9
